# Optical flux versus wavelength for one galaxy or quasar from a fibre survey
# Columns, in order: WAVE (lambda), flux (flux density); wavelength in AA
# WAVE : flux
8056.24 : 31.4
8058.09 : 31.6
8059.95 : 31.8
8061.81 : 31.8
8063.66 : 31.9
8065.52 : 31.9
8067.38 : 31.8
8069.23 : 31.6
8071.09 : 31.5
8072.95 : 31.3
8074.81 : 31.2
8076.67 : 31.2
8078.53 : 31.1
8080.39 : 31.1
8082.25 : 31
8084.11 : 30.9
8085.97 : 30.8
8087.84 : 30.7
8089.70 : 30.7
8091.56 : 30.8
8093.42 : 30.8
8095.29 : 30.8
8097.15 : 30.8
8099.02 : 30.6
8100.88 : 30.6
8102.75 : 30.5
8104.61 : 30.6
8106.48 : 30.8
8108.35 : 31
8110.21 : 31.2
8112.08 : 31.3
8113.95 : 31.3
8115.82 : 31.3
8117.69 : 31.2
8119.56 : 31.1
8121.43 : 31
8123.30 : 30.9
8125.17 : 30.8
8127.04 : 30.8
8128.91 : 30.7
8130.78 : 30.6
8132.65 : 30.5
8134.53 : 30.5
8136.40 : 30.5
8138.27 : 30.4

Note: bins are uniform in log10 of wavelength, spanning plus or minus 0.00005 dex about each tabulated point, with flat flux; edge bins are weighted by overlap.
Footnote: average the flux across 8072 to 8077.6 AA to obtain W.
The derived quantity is 31.2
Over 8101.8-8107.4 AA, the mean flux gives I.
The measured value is 30.6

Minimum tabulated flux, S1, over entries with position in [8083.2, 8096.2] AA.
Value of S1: 30.7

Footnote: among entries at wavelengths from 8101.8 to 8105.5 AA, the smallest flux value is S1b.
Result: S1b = 30.5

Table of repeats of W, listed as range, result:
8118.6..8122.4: 31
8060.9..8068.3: 31.9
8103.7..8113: 31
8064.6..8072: 31.7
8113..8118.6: 31.2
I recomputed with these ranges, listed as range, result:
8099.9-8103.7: 30.6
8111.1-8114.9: 31.3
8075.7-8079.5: 31.1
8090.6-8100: 30.8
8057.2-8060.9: 31.6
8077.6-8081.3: 31.1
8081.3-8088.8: 30.8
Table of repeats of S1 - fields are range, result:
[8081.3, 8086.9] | 30.8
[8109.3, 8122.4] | 31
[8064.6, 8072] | 31.5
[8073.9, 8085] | 30.9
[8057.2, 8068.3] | 31.6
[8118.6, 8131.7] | 30.6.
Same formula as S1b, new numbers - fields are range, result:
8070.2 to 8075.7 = 31.2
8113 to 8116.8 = 31.3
